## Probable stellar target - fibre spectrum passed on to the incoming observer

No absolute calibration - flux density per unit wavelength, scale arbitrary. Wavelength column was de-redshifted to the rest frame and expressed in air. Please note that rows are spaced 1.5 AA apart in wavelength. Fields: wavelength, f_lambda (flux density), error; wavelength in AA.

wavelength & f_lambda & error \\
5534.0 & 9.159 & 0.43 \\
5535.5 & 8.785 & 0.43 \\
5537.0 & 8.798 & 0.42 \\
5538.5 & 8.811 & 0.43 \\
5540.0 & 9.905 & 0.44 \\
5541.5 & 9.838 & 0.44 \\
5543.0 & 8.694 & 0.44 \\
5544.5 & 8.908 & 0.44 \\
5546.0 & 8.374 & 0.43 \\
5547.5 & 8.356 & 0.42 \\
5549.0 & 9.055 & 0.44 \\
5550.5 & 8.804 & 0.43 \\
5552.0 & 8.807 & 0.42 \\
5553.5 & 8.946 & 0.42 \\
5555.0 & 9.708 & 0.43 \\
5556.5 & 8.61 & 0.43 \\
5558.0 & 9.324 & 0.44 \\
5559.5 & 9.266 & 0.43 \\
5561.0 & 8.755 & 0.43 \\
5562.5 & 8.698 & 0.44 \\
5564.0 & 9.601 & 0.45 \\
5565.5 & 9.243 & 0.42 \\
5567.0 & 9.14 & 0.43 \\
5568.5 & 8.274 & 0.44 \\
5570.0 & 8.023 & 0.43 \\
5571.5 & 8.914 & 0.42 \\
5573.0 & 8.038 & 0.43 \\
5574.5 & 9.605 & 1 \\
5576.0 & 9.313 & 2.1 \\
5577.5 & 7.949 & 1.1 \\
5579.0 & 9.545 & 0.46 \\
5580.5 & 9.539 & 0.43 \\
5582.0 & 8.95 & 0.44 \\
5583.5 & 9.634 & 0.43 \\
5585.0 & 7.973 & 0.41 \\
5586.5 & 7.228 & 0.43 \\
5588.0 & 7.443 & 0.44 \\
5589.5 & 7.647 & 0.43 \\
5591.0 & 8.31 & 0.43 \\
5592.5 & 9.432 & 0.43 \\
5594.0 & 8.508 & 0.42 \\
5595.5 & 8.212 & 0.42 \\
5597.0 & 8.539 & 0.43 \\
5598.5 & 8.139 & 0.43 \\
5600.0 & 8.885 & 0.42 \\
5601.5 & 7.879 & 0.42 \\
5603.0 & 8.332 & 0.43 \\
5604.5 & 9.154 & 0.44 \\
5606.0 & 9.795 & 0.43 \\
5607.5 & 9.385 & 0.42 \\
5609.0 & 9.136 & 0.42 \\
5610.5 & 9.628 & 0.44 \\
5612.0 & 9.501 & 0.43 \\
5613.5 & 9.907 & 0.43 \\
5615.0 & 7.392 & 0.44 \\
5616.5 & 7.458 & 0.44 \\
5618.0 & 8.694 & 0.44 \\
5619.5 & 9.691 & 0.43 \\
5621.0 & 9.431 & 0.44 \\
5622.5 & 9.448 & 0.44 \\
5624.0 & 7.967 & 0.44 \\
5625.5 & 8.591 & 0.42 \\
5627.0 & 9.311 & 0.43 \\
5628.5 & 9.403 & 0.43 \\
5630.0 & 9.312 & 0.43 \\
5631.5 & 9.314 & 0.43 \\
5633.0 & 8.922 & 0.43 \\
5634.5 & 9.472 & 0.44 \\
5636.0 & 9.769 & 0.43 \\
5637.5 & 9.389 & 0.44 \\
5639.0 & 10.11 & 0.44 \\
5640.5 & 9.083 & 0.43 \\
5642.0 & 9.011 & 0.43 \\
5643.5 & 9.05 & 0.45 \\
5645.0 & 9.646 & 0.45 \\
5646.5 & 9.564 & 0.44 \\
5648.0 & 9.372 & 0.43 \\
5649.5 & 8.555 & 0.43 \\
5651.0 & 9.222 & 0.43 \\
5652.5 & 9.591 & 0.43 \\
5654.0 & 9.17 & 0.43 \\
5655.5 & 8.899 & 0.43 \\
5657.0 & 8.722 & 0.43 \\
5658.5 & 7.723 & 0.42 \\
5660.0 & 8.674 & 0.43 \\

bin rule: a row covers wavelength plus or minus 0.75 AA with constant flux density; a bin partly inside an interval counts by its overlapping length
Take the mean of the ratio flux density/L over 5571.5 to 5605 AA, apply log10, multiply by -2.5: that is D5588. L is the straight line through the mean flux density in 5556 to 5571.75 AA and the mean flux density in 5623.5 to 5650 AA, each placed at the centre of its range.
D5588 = 0.06 mag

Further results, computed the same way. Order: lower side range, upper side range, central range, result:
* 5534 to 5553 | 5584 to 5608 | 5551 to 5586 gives -0.03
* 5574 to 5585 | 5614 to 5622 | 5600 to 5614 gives -0.05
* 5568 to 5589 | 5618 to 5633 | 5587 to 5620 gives 0.03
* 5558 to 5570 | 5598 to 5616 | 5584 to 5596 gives 0.10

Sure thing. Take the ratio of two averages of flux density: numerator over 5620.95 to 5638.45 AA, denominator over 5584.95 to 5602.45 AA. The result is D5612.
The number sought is 1.1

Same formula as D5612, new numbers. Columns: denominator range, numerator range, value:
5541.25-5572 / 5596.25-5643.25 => 1.01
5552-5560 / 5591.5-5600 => 0.94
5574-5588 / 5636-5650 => 1.07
